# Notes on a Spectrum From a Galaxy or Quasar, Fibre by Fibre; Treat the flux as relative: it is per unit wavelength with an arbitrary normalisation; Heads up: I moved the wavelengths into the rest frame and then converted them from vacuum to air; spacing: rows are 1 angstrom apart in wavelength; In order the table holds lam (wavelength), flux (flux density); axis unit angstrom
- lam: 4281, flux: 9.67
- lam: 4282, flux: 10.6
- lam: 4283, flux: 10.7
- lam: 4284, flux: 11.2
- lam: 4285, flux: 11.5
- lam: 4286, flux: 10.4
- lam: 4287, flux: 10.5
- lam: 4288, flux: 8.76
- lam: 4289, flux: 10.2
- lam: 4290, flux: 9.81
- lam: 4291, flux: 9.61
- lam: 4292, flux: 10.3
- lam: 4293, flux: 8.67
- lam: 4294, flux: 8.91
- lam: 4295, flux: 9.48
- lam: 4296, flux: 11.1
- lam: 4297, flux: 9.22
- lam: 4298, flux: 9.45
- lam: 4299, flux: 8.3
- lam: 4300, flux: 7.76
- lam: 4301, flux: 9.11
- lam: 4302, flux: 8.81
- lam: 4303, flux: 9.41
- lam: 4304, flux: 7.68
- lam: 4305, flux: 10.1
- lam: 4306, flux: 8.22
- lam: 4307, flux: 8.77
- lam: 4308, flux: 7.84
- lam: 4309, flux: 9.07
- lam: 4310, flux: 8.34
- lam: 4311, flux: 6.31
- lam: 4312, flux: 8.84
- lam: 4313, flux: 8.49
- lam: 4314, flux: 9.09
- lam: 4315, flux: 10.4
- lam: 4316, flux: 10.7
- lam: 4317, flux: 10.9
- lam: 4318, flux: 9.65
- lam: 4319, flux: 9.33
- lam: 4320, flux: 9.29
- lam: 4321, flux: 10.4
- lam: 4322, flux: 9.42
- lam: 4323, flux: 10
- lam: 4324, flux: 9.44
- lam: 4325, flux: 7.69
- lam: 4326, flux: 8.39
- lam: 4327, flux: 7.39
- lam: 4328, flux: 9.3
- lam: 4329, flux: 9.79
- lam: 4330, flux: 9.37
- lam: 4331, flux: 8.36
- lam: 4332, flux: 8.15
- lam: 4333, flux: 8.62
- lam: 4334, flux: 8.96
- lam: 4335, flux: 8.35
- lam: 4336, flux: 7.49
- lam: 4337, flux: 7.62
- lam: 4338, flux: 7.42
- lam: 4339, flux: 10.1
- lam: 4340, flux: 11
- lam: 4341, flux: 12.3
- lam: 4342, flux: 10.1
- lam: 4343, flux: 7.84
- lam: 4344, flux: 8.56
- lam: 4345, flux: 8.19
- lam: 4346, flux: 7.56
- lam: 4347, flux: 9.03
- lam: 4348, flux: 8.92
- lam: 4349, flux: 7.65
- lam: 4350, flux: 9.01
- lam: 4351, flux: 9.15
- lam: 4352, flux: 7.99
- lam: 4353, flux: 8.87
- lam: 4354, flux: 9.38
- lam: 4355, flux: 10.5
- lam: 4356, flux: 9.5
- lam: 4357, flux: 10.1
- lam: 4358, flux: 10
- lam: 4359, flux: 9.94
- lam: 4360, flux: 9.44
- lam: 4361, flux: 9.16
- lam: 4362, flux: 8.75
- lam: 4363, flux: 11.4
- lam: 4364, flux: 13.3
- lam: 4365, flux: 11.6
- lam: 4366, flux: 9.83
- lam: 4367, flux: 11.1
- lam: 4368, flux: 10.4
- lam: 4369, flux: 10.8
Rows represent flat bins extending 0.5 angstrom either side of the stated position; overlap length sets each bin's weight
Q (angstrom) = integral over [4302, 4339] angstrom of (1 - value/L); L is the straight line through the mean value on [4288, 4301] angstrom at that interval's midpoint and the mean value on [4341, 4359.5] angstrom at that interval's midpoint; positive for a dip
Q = 1.5 angstrom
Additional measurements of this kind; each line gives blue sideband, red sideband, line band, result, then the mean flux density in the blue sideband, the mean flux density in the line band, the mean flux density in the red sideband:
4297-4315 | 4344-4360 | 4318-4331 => -0.5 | 8.63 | 9.14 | 9.05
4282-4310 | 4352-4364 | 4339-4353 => 1.0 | 9.44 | 9.06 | 9.81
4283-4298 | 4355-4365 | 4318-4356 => 4.5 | 9.98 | 8.96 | 10.3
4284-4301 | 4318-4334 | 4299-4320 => 0.9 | 9.65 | 8.93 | 9.02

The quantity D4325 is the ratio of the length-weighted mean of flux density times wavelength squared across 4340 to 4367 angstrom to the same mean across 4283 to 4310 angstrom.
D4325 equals 1.05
